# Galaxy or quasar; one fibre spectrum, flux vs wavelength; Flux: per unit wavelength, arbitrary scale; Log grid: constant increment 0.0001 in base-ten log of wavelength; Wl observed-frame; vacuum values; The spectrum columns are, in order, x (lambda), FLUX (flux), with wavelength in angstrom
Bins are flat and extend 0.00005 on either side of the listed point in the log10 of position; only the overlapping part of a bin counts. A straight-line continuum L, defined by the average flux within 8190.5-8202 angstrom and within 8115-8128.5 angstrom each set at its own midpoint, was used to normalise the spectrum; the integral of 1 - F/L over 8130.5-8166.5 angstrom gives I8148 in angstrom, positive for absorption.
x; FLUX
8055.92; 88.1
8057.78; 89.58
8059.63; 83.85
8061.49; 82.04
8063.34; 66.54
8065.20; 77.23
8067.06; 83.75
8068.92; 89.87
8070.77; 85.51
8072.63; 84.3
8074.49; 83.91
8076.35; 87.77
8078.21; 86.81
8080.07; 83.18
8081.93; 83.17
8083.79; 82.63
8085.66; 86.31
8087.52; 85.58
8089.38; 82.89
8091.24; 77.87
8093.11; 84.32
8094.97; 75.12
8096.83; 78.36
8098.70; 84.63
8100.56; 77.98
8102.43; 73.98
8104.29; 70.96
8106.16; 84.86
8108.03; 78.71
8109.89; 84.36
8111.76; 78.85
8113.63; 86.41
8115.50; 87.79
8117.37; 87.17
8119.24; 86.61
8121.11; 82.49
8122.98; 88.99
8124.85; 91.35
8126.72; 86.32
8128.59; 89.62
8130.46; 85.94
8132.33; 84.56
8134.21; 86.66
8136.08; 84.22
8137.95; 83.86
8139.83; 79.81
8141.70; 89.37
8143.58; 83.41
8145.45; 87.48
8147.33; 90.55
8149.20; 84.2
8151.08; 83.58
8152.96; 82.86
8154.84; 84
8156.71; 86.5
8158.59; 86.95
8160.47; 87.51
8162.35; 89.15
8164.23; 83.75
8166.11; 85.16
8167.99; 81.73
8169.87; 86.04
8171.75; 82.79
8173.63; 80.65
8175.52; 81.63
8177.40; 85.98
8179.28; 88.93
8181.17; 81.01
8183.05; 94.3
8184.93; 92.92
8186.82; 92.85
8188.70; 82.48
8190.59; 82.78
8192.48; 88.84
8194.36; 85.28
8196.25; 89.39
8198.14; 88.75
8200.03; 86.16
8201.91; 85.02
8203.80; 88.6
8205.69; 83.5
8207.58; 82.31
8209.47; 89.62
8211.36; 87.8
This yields 0.7 angstrom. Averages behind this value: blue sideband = 87.4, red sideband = 87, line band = 85.5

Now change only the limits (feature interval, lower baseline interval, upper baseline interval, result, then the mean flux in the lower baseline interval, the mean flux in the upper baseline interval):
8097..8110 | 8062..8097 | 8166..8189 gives 0.68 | 82.5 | 86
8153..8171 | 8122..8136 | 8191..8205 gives 0.38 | 87.4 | 87.2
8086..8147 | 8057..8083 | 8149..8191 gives 0.63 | 83.4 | 85.6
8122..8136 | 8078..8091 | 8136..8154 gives -0.45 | 83.9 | 84.9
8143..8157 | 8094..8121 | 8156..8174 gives -0.20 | 81.2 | 85.1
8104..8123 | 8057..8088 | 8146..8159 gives 0.24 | 83.6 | 85.5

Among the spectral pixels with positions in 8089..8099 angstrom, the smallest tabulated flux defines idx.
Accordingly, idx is 75.12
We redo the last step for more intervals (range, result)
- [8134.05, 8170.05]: 79.81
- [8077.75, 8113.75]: 70.96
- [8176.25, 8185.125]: 81.01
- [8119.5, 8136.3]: 82.49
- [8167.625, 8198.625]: 80.65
